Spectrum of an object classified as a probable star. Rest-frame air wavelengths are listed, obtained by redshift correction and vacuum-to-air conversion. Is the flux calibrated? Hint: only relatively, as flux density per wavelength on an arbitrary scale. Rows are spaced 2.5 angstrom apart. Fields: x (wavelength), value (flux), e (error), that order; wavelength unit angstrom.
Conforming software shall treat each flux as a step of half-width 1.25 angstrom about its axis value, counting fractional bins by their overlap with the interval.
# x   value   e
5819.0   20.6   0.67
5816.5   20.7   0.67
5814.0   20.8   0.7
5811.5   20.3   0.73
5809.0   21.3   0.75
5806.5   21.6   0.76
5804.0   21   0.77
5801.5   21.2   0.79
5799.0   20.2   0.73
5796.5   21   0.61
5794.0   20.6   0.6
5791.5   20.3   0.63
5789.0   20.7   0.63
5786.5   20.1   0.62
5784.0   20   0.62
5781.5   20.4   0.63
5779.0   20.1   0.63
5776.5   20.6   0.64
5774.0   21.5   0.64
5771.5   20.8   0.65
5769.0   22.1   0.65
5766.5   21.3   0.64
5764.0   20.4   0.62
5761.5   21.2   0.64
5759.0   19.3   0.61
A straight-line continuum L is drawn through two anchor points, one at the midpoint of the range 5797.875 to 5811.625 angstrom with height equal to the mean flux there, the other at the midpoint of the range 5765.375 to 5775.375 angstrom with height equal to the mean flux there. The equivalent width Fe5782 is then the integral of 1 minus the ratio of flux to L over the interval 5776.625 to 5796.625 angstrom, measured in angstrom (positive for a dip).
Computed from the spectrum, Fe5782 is 0.8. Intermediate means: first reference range 21.4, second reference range 21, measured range 20.4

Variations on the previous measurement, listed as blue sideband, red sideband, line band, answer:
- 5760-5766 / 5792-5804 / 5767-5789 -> 0.06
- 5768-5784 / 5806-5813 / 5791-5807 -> 0.09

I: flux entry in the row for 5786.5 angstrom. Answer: 20.1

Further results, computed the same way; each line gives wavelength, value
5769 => 22.1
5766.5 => 21.3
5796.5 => 21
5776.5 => 20.6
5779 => 20.1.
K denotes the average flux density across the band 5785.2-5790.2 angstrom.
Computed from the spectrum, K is 20.4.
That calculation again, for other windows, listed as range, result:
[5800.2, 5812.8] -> 21.1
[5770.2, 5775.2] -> 21.2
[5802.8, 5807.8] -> 21.3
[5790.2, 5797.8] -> 20.6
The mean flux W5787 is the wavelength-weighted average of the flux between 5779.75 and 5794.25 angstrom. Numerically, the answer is 20.3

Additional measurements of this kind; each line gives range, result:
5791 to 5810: 20.9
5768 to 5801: 20.6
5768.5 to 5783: 20.8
